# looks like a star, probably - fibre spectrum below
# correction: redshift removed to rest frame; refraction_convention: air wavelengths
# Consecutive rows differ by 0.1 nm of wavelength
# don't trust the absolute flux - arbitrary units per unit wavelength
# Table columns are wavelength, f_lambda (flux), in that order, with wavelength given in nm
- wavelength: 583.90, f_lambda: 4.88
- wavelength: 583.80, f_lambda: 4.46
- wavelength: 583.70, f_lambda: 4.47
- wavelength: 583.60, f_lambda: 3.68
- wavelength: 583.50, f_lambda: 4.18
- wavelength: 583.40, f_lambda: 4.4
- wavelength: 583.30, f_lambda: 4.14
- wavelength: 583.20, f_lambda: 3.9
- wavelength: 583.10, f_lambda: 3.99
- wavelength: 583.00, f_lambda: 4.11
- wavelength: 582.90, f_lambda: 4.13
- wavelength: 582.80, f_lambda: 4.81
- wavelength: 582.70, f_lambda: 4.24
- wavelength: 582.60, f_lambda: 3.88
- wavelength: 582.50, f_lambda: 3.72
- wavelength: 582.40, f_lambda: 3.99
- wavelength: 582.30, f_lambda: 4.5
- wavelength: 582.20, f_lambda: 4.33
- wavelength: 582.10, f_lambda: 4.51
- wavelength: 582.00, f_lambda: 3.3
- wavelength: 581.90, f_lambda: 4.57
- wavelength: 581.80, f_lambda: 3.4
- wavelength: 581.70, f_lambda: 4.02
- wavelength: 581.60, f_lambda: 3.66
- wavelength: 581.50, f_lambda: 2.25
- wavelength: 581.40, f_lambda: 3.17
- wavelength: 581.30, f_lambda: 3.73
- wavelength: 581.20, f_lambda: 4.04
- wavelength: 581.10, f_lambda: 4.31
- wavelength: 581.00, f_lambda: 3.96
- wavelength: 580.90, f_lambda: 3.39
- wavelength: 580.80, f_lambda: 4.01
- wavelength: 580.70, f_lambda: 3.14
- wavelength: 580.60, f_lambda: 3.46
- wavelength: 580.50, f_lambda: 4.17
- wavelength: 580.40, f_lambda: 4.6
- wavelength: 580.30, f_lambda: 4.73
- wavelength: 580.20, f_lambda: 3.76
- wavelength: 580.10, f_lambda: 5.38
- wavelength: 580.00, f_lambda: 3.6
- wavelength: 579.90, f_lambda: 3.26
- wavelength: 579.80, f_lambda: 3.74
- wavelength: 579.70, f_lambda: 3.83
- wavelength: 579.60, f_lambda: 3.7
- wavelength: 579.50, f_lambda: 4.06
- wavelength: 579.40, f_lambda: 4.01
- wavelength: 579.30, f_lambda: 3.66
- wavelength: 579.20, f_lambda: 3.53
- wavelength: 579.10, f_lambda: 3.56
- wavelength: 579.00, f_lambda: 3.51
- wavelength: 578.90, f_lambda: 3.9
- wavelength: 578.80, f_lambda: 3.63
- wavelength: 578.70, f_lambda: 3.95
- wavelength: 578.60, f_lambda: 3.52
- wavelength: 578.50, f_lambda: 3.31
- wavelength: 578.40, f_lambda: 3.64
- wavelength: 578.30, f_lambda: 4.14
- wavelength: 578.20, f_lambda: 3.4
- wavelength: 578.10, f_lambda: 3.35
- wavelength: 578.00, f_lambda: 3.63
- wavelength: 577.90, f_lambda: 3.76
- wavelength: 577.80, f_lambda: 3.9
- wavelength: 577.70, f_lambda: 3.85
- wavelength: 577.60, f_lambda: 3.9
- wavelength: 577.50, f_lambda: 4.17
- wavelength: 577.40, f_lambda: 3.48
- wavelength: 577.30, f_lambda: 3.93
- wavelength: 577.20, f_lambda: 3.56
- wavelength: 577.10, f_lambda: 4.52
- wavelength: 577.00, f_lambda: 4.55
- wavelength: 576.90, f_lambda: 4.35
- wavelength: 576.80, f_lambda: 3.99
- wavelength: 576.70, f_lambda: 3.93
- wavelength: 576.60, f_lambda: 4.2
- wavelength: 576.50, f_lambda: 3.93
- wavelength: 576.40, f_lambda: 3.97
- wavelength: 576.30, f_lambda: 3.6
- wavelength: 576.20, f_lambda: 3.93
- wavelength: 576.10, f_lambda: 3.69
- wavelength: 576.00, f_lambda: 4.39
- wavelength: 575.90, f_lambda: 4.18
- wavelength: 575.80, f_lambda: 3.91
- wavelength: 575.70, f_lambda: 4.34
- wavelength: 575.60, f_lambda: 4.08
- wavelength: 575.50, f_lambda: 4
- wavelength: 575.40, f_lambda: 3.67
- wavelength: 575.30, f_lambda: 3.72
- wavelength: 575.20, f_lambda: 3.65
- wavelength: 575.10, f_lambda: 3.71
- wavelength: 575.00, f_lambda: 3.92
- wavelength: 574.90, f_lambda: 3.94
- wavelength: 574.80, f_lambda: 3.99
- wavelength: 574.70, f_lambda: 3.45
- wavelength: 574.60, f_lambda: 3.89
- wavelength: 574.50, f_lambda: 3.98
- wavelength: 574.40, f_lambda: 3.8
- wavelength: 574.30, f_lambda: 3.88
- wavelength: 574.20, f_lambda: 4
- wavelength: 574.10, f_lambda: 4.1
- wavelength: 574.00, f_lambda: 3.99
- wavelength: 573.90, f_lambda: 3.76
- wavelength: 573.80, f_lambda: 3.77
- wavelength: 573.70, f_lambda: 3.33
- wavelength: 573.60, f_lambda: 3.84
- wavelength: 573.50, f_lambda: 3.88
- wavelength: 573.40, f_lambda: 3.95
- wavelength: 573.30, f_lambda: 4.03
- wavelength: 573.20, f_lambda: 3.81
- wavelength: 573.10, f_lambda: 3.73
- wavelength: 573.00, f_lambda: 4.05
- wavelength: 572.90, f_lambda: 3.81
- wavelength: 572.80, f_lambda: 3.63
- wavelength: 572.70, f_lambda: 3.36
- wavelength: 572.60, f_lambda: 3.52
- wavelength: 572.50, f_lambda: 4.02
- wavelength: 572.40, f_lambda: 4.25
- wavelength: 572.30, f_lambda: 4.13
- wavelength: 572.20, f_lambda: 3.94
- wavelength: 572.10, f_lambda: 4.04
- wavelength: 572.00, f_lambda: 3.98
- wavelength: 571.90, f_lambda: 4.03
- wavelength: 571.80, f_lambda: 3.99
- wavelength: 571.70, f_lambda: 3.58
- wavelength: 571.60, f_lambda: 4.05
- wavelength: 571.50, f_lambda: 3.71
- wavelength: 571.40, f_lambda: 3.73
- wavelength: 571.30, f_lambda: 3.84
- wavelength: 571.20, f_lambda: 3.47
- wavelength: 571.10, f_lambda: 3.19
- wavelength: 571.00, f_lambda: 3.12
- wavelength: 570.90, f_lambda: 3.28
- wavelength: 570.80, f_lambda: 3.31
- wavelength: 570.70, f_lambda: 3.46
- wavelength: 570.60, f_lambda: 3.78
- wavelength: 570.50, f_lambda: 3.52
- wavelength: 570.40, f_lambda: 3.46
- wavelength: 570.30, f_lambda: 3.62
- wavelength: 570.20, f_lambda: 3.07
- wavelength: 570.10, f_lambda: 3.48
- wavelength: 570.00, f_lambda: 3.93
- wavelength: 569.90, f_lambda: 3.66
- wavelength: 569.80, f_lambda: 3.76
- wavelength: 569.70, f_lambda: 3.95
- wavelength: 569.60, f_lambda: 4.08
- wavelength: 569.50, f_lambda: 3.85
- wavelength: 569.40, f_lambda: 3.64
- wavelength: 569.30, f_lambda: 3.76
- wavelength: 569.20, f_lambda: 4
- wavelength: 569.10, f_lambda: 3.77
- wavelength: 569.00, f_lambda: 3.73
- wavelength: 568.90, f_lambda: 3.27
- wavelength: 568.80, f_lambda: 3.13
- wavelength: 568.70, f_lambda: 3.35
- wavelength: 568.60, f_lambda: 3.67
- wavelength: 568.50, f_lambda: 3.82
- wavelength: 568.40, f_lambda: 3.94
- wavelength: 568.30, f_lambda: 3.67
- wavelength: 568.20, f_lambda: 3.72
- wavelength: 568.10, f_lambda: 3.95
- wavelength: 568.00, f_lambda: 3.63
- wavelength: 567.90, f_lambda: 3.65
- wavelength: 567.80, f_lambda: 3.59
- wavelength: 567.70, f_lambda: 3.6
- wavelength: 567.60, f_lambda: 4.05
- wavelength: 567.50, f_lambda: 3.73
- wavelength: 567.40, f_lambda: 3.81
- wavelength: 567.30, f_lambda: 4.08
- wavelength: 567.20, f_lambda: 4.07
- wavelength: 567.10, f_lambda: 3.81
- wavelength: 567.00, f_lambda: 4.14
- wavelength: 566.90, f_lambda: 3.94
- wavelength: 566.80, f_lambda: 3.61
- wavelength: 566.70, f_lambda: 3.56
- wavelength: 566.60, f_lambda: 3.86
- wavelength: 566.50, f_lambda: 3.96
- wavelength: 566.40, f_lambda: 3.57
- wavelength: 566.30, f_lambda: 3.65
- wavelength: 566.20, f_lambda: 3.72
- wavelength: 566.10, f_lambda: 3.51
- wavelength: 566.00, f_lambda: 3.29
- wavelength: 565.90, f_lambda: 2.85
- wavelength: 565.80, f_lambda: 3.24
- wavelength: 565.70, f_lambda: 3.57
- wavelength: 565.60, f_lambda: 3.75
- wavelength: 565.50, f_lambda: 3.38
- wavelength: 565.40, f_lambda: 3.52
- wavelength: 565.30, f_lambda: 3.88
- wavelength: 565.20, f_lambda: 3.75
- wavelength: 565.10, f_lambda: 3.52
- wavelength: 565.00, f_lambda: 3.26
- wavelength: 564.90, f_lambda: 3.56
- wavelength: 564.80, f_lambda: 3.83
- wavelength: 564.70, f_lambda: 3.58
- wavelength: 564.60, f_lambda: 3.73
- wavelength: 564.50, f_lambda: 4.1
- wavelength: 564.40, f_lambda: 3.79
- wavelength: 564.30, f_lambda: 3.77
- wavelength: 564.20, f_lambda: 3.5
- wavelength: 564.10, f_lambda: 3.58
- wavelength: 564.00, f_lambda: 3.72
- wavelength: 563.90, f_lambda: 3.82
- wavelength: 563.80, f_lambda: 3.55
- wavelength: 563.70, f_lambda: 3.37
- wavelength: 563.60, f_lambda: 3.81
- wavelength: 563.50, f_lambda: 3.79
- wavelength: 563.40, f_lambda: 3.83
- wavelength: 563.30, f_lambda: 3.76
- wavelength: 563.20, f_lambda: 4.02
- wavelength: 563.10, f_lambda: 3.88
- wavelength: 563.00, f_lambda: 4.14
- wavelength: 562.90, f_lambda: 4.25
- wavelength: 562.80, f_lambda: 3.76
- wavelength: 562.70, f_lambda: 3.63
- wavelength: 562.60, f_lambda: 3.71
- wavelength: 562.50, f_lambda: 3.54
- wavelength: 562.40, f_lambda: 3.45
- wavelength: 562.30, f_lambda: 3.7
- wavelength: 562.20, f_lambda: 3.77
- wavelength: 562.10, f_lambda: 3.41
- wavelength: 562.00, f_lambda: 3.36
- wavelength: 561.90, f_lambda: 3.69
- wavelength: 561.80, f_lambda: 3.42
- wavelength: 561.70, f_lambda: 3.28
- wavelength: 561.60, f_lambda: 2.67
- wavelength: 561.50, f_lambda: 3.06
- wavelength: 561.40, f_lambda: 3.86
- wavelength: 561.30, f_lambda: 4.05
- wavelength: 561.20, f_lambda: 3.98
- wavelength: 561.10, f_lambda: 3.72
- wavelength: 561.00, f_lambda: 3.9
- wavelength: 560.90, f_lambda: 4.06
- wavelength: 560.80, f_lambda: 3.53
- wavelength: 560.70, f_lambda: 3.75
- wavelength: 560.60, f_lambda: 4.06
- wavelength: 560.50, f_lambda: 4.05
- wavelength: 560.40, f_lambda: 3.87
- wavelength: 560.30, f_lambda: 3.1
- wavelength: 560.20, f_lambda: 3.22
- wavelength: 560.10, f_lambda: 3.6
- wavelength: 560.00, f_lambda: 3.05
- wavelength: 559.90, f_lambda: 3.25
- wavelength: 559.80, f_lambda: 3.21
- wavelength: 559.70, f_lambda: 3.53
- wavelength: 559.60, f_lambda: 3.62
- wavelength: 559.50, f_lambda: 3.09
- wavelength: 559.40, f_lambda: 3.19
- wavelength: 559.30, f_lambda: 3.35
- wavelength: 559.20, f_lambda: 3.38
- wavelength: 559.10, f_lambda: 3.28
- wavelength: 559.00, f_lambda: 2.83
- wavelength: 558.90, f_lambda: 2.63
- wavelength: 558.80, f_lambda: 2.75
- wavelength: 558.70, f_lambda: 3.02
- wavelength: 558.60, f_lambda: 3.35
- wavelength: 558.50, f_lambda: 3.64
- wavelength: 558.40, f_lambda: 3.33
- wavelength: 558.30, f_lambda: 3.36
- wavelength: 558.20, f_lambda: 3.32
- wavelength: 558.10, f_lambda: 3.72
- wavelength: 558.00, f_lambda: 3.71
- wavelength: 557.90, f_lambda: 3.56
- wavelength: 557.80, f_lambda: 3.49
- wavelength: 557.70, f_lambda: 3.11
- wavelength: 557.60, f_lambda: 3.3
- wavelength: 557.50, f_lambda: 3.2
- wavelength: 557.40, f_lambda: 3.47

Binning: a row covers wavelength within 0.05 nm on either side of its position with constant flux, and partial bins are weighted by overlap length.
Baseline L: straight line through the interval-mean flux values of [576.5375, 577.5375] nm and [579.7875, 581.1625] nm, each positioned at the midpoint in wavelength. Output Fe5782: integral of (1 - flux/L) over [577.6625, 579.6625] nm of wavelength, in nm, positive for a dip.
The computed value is 0.16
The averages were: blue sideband 4.06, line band 3.7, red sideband 3.97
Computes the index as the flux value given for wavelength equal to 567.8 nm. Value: 3.59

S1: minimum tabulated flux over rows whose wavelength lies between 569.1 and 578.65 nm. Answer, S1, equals 3.07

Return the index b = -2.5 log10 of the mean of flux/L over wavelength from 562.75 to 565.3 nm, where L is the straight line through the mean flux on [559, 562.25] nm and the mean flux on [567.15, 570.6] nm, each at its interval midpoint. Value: -0.05 mag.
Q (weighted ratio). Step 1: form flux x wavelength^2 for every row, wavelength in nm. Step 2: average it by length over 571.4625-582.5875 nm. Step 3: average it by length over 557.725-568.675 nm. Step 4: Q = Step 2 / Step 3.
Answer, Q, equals 1.1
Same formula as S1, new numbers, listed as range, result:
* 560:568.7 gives 2.67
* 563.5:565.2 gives 3.26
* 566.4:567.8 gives 3.56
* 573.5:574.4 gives 3.33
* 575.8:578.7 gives 3.31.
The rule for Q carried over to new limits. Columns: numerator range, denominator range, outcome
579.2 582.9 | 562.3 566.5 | 1.13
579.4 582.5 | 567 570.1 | 1.08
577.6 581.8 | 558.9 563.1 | 1.13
